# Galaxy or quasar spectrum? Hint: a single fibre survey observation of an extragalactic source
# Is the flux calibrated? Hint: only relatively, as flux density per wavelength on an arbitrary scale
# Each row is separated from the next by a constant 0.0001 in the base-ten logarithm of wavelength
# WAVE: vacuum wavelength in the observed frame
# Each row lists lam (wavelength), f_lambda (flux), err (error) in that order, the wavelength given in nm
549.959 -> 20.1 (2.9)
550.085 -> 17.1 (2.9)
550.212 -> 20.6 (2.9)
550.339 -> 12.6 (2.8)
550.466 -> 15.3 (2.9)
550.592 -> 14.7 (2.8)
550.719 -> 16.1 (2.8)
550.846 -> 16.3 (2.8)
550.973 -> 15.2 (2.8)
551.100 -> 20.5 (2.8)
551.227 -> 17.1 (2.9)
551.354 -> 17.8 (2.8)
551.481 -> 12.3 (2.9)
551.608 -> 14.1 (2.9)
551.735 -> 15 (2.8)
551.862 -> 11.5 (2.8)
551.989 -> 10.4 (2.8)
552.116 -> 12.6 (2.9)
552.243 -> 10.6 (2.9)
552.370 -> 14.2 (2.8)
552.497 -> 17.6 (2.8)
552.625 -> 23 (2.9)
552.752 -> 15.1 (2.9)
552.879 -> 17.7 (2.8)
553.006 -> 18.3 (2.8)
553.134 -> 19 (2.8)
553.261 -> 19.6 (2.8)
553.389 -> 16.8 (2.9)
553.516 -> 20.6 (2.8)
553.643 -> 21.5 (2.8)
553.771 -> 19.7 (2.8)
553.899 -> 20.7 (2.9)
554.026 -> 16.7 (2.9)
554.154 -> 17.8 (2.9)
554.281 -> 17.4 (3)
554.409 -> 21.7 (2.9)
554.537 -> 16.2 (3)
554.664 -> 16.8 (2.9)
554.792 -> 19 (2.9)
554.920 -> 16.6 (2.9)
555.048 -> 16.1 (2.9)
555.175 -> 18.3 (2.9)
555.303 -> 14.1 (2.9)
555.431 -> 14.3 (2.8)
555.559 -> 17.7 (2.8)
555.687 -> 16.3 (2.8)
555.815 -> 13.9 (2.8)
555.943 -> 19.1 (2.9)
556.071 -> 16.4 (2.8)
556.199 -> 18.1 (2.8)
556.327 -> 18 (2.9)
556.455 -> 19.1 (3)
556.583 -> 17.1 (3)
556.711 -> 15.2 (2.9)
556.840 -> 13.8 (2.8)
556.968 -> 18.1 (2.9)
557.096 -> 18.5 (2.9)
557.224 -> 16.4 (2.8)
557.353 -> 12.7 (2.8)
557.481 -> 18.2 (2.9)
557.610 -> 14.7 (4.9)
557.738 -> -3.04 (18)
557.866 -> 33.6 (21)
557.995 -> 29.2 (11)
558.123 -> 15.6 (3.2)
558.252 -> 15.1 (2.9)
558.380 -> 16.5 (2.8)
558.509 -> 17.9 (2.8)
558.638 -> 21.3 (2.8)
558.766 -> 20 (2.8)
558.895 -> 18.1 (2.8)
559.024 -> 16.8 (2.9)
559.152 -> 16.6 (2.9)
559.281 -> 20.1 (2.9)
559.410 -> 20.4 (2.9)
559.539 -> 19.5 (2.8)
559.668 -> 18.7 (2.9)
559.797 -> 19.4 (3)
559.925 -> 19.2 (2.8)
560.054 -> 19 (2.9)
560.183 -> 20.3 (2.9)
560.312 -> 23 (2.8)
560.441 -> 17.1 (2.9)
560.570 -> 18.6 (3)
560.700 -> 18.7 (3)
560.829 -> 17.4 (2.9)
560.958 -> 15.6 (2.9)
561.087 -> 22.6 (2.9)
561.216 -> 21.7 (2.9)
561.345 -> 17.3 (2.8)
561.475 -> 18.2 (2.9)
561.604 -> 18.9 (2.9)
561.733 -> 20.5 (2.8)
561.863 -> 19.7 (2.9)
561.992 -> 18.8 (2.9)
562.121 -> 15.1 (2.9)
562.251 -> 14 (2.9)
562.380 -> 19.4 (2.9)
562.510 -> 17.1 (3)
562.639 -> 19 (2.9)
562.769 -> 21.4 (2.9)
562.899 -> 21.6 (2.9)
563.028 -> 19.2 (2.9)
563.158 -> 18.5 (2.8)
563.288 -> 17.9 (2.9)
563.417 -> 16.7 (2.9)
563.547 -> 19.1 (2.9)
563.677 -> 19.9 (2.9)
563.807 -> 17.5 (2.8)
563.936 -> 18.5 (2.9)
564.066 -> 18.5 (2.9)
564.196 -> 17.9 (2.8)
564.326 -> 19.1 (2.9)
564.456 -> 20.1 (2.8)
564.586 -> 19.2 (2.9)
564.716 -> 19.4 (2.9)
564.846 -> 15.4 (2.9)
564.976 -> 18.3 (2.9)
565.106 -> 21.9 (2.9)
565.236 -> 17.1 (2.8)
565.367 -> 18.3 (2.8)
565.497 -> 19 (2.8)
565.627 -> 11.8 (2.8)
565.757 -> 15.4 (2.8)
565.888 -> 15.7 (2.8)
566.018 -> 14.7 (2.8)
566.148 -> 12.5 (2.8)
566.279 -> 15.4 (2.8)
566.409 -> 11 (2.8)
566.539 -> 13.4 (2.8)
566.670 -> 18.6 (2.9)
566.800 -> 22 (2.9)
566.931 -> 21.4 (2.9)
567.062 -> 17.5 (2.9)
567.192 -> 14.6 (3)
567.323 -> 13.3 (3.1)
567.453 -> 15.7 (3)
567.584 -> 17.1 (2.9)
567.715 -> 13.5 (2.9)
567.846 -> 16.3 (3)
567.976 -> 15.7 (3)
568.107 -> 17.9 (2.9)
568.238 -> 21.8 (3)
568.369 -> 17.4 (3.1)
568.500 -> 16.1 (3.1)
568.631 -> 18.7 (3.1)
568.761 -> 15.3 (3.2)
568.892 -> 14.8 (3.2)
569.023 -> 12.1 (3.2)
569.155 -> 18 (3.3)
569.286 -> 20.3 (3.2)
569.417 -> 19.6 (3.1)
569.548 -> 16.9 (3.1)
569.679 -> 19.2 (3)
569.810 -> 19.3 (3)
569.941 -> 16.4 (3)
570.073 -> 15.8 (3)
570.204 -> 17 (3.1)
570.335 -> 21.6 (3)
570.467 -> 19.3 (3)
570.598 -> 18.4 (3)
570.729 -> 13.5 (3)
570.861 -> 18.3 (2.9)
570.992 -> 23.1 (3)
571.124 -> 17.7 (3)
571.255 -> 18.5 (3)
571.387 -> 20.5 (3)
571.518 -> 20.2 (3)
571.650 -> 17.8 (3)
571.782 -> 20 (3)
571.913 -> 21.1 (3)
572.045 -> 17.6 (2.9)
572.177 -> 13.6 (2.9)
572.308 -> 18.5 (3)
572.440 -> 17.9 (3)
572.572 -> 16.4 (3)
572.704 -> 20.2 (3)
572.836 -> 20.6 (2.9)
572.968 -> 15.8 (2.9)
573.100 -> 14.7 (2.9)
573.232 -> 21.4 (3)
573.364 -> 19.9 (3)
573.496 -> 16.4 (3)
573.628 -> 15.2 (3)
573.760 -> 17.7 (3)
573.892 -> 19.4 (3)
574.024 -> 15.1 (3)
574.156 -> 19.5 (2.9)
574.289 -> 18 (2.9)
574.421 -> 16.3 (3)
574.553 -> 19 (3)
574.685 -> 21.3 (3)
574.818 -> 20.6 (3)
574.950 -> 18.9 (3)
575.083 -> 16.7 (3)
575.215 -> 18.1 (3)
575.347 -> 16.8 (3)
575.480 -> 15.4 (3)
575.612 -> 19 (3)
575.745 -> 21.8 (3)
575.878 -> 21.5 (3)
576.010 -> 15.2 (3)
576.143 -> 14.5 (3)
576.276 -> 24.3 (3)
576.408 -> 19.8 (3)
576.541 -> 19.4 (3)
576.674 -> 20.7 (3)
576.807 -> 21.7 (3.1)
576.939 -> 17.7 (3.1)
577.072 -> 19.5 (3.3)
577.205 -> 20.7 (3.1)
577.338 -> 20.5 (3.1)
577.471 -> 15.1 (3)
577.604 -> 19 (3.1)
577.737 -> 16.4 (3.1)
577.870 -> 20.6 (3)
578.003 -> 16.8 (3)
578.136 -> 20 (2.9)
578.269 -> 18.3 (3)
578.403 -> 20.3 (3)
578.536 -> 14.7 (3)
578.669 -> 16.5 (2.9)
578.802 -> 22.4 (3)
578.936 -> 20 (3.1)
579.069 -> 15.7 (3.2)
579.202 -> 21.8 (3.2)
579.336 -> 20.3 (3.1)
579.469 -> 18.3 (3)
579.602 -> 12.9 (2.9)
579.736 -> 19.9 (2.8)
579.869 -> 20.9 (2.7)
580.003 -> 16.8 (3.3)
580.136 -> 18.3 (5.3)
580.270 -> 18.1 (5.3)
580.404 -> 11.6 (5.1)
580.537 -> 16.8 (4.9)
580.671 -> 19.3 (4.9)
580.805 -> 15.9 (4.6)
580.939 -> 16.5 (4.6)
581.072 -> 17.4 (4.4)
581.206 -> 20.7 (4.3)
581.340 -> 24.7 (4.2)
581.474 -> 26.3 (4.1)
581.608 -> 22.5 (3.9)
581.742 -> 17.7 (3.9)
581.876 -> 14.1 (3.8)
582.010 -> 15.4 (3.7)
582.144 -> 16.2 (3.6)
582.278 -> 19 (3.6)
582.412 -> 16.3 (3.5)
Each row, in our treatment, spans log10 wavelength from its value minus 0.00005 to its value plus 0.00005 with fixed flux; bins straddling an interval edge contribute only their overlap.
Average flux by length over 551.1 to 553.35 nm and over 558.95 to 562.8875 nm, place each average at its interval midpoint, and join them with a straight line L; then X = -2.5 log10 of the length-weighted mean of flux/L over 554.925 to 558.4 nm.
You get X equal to 0.04 mag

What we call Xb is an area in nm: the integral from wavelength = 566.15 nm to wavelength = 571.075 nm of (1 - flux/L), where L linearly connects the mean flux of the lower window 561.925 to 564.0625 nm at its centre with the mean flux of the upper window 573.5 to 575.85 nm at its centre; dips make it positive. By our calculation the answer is 0.30 nm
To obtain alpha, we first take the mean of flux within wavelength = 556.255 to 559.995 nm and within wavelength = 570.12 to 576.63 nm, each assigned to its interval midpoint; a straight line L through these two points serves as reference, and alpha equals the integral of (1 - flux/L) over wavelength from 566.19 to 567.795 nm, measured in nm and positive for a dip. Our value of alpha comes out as 0.19 nm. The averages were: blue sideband 17.8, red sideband 18.4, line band 16.1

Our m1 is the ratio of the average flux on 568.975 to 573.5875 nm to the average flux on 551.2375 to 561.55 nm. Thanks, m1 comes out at 1.04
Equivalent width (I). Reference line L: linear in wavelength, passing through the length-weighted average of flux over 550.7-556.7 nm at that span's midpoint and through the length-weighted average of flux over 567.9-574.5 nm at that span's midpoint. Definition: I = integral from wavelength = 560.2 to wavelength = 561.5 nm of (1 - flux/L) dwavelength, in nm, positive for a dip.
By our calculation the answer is -0.13 nm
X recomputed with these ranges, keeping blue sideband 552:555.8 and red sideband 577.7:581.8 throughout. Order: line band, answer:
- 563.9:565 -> -0.04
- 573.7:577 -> -0.02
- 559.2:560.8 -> -0.10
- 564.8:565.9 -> 0.05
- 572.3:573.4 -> 0.00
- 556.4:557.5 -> 0.06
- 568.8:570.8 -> 0.04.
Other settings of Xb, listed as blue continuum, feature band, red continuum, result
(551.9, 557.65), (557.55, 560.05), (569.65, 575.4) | -0.165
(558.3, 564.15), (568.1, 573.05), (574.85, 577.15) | 0.207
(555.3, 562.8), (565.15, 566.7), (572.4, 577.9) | 0.252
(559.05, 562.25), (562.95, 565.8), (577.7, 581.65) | 0.105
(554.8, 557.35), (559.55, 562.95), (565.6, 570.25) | -0.483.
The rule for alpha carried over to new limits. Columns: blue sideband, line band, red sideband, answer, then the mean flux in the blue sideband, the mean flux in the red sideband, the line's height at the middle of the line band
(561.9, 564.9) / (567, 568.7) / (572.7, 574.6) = 0.15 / 18.4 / 17.9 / 18.2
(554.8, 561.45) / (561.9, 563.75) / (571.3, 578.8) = -0.04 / 17.8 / 18.5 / 18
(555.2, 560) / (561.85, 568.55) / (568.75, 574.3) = 0.13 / 17.5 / 18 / 17.8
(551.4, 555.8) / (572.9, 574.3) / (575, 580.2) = 0.06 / 16.7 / 18.7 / 18.4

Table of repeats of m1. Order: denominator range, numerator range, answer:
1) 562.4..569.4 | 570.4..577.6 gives 1.07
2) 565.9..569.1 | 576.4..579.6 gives 1.17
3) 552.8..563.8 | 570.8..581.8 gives 1.03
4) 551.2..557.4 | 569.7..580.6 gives 1.10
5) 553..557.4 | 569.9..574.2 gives 1.04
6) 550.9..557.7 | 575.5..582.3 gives 1.12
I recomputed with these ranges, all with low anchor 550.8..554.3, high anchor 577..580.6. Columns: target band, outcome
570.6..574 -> -0.07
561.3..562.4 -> -0.04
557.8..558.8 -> -0.24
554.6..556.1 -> 0.03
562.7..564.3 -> -0.14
